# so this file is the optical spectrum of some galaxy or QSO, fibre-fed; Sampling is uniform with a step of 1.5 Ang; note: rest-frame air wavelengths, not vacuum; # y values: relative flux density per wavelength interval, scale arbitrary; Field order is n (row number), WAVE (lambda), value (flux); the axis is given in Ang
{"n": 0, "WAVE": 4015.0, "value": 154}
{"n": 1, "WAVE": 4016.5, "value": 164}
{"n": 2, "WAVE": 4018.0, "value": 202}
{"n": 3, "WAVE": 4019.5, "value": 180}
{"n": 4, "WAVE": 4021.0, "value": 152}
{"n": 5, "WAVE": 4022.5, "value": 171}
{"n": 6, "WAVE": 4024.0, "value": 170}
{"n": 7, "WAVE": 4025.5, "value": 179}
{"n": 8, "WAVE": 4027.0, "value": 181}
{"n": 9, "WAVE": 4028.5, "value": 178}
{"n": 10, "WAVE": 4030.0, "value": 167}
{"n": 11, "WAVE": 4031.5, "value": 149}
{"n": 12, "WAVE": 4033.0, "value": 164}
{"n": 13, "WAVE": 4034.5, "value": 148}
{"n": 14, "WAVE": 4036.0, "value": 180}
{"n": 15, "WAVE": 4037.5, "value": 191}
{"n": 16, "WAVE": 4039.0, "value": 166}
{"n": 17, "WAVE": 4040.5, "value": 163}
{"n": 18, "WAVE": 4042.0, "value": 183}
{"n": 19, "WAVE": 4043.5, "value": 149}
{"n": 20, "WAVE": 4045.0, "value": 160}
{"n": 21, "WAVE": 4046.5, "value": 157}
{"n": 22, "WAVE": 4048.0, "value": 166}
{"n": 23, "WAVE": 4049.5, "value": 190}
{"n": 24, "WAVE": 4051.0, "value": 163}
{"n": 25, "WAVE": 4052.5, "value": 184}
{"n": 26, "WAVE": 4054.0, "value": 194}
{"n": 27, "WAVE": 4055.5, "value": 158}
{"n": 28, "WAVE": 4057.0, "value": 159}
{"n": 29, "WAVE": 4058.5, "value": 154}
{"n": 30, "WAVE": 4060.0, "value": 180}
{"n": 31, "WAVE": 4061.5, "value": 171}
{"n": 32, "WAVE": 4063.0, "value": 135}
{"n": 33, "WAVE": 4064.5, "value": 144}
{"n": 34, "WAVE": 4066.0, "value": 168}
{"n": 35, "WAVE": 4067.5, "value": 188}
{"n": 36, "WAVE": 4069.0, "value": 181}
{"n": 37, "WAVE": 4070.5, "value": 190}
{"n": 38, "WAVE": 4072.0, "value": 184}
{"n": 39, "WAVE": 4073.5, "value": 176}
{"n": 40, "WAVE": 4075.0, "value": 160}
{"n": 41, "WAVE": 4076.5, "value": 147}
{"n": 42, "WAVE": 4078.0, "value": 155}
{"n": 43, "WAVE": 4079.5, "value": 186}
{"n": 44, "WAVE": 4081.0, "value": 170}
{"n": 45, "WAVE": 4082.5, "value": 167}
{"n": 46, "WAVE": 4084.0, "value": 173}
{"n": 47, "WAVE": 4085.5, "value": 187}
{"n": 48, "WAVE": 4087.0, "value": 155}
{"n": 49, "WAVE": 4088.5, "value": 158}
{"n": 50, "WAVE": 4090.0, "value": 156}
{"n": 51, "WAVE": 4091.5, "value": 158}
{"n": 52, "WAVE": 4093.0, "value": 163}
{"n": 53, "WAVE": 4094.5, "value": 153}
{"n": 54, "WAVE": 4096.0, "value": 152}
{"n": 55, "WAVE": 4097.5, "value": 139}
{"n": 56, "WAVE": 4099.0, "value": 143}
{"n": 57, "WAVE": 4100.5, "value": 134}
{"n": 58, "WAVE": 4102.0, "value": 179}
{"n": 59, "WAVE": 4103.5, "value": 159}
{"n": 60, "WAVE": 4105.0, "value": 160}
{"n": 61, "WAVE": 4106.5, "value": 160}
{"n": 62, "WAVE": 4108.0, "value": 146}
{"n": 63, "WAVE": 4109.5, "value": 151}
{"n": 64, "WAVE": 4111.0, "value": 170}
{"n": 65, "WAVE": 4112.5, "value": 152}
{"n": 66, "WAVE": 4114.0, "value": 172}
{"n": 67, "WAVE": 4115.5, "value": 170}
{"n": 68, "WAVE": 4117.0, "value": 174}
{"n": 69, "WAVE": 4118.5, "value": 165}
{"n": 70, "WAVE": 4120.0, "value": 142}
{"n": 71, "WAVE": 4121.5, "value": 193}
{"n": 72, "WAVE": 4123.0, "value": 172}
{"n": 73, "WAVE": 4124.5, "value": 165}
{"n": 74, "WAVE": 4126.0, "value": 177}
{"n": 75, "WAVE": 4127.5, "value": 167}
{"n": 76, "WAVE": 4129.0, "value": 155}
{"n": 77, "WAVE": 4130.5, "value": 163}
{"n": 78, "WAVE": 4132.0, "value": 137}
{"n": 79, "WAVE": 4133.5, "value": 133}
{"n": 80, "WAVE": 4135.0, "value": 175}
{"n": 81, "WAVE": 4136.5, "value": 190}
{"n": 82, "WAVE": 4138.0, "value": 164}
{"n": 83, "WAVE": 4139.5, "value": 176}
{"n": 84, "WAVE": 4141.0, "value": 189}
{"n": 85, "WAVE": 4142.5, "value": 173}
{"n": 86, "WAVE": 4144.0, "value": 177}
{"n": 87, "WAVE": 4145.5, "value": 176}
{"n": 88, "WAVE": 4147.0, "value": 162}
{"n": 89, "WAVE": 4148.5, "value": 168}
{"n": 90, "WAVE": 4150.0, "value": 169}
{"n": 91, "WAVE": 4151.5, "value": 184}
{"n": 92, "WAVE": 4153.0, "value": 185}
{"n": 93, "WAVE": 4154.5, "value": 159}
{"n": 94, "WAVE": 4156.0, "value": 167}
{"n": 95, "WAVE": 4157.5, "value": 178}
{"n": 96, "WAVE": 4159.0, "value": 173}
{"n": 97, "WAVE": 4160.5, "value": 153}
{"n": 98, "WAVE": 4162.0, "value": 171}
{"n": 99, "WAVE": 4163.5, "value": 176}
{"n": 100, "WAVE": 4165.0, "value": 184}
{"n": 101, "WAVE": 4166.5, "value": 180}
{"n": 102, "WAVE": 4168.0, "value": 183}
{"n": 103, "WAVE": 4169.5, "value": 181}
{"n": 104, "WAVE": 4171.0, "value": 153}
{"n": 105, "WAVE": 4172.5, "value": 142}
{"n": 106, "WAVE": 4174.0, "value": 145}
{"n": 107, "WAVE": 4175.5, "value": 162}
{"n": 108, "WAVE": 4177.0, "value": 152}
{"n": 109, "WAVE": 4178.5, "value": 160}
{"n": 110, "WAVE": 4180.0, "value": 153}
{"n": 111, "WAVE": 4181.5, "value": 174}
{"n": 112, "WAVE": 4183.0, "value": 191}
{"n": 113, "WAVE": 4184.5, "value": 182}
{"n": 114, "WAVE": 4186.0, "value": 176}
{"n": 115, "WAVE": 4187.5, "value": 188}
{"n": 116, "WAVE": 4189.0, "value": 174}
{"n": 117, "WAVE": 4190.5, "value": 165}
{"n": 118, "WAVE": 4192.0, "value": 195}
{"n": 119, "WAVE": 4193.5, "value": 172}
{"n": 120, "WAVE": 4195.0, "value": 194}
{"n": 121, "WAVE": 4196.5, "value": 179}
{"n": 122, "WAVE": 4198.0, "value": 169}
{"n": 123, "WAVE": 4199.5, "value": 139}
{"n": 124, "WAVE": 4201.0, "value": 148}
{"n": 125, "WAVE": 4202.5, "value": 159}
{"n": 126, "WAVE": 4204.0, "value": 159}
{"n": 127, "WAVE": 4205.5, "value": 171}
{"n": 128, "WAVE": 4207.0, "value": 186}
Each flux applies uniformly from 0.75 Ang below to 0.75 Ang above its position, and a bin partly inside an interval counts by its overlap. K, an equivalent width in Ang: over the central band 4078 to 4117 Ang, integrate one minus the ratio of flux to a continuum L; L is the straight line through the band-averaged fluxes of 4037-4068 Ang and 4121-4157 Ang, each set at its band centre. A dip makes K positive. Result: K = 1.8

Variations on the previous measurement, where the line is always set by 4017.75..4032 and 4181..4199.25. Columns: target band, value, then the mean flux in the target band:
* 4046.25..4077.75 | 0.9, 169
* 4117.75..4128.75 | 0.5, 168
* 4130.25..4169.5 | 1.3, 171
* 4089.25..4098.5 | 1.2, 153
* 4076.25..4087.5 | 0.4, 169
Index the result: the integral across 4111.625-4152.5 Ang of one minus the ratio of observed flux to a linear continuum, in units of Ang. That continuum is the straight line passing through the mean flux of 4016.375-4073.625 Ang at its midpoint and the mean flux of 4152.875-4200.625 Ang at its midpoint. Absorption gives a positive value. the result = 0.5 Ang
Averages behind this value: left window 170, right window 170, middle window 168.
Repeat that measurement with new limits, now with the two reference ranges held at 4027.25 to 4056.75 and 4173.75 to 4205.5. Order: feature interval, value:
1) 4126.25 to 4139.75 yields 0.5 Ang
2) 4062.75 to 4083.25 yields 0.0 Ang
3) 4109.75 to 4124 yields 0.1 Ang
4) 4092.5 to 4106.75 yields 1.3 Ang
